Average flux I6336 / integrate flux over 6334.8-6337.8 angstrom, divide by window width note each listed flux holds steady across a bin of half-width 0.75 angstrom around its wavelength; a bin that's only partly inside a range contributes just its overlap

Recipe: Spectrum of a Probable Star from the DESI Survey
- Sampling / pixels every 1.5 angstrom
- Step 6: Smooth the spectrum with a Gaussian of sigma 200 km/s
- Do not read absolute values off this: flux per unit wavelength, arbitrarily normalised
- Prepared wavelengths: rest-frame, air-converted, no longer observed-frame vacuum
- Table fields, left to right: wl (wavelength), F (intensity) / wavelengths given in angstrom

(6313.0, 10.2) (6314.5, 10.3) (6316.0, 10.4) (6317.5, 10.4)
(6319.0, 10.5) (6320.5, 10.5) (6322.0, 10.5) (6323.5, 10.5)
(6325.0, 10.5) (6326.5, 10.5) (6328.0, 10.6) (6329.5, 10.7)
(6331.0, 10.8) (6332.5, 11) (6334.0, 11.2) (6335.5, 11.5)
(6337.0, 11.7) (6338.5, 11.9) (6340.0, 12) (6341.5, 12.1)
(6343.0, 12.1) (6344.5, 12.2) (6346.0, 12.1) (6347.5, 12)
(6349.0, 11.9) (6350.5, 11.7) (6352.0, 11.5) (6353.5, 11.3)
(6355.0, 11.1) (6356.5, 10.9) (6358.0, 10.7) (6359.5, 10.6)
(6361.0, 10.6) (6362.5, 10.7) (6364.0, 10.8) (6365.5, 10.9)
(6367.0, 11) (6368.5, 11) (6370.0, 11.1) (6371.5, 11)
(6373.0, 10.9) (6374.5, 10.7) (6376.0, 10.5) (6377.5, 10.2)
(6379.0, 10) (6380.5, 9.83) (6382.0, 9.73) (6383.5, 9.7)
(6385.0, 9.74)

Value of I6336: 11.6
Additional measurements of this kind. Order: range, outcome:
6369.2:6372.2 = 11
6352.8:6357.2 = 11.1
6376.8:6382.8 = 9.94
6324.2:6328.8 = 10.5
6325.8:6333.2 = 10.7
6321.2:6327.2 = 10.5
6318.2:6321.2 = 10.5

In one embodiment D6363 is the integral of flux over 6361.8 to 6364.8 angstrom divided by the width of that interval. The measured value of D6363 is 10.8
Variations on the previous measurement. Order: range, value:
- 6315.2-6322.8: 10.5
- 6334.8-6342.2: 11.8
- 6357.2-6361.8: 10.6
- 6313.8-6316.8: 10.4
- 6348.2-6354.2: 11.6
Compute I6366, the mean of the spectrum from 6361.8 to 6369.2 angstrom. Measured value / 10.9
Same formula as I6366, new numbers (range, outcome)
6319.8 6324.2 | 10.5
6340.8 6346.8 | 12.1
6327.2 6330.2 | 10.6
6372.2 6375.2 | 10.8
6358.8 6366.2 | 10.7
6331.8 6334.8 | 11.1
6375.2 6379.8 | 10.2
